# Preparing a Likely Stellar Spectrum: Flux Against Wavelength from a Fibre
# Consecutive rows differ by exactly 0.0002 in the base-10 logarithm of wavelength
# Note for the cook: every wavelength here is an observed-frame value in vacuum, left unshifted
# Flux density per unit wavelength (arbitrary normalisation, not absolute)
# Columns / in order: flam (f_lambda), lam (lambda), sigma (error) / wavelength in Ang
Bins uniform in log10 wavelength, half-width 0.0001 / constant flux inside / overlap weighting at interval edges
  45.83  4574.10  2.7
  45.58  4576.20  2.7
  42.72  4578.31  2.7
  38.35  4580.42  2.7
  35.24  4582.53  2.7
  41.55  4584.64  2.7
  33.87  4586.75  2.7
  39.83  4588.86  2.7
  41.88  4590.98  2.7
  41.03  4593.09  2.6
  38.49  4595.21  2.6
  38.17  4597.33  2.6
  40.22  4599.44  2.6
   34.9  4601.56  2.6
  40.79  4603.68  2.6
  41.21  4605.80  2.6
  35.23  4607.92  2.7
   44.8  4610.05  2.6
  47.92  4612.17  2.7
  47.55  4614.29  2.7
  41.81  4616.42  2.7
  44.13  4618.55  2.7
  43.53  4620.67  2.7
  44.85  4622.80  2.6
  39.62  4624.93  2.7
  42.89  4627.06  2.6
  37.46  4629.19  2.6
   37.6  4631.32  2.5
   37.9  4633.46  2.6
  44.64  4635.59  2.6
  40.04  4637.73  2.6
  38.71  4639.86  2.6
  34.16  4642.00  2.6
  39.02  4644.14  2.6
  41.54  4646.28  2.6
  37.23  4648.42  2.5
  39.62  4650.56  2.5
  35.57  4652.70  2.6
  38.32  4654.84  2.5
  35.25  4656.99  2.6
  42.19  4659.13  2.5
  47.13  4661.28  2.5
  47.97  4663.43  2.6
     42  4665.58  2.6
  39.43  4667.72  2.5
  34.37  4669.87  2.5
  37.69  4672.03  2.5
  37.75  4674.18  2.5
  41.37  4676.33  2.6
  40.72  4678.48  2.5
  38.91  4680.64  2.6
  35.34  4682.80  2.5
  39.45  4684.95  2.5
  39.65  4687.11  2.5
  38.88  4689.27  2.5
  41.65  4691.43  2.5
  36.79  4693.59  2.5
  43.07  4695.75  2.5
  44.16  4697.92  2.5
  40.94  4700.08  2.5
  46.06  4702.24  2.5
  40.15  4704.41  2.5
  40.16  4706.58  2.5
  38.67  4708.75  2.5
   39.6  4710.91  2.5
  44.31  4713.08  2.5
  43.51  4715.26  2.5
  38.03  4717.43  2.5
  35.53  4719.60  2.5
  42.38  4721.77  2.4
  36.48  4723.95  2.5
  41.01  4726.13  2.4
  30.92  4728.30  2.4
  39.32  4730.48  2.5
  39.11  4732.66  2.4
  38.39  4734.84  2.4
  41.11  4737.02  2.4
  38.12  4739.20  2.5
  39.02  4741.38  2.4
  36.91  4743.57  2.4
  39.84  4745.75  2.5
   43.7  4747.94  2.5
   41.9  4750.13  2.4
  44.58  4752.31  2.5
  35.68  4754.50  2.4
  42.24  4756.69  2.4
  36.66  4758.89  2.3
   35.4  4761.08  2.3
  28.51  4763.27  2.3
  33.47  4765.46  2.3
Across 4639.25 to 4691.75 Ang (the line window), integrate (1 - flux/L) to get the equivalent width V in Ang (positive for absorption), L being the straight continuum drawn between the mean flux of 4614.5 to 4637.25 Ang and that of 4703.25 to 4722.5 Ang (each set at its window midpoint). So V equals 2.1 Ang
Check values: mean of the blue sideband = 41.6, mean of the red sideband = 40.2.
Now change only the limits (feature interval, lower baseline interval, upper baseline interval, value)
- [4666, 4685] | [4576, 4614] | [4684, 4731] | 0.79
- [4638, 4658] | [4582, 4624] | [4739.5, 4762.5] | 1.31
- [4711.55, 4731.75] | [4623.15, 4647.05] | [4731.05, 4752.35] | 0.45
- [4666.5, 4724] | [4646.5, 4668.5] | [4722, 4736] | -1.16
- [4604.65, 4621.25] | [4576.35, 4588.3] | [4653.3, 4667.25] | -1.31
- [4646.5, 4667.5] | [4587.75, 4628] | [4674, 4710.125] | 0.11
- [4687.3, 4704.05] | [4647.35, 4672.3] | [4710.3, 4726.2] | -0.64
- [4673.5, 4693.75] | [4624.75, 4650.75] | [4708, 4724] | 0.28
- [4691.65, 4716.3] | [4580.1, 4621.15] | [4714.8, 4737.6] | -1.71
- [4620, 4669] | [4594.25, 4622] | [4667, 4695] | -0.21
